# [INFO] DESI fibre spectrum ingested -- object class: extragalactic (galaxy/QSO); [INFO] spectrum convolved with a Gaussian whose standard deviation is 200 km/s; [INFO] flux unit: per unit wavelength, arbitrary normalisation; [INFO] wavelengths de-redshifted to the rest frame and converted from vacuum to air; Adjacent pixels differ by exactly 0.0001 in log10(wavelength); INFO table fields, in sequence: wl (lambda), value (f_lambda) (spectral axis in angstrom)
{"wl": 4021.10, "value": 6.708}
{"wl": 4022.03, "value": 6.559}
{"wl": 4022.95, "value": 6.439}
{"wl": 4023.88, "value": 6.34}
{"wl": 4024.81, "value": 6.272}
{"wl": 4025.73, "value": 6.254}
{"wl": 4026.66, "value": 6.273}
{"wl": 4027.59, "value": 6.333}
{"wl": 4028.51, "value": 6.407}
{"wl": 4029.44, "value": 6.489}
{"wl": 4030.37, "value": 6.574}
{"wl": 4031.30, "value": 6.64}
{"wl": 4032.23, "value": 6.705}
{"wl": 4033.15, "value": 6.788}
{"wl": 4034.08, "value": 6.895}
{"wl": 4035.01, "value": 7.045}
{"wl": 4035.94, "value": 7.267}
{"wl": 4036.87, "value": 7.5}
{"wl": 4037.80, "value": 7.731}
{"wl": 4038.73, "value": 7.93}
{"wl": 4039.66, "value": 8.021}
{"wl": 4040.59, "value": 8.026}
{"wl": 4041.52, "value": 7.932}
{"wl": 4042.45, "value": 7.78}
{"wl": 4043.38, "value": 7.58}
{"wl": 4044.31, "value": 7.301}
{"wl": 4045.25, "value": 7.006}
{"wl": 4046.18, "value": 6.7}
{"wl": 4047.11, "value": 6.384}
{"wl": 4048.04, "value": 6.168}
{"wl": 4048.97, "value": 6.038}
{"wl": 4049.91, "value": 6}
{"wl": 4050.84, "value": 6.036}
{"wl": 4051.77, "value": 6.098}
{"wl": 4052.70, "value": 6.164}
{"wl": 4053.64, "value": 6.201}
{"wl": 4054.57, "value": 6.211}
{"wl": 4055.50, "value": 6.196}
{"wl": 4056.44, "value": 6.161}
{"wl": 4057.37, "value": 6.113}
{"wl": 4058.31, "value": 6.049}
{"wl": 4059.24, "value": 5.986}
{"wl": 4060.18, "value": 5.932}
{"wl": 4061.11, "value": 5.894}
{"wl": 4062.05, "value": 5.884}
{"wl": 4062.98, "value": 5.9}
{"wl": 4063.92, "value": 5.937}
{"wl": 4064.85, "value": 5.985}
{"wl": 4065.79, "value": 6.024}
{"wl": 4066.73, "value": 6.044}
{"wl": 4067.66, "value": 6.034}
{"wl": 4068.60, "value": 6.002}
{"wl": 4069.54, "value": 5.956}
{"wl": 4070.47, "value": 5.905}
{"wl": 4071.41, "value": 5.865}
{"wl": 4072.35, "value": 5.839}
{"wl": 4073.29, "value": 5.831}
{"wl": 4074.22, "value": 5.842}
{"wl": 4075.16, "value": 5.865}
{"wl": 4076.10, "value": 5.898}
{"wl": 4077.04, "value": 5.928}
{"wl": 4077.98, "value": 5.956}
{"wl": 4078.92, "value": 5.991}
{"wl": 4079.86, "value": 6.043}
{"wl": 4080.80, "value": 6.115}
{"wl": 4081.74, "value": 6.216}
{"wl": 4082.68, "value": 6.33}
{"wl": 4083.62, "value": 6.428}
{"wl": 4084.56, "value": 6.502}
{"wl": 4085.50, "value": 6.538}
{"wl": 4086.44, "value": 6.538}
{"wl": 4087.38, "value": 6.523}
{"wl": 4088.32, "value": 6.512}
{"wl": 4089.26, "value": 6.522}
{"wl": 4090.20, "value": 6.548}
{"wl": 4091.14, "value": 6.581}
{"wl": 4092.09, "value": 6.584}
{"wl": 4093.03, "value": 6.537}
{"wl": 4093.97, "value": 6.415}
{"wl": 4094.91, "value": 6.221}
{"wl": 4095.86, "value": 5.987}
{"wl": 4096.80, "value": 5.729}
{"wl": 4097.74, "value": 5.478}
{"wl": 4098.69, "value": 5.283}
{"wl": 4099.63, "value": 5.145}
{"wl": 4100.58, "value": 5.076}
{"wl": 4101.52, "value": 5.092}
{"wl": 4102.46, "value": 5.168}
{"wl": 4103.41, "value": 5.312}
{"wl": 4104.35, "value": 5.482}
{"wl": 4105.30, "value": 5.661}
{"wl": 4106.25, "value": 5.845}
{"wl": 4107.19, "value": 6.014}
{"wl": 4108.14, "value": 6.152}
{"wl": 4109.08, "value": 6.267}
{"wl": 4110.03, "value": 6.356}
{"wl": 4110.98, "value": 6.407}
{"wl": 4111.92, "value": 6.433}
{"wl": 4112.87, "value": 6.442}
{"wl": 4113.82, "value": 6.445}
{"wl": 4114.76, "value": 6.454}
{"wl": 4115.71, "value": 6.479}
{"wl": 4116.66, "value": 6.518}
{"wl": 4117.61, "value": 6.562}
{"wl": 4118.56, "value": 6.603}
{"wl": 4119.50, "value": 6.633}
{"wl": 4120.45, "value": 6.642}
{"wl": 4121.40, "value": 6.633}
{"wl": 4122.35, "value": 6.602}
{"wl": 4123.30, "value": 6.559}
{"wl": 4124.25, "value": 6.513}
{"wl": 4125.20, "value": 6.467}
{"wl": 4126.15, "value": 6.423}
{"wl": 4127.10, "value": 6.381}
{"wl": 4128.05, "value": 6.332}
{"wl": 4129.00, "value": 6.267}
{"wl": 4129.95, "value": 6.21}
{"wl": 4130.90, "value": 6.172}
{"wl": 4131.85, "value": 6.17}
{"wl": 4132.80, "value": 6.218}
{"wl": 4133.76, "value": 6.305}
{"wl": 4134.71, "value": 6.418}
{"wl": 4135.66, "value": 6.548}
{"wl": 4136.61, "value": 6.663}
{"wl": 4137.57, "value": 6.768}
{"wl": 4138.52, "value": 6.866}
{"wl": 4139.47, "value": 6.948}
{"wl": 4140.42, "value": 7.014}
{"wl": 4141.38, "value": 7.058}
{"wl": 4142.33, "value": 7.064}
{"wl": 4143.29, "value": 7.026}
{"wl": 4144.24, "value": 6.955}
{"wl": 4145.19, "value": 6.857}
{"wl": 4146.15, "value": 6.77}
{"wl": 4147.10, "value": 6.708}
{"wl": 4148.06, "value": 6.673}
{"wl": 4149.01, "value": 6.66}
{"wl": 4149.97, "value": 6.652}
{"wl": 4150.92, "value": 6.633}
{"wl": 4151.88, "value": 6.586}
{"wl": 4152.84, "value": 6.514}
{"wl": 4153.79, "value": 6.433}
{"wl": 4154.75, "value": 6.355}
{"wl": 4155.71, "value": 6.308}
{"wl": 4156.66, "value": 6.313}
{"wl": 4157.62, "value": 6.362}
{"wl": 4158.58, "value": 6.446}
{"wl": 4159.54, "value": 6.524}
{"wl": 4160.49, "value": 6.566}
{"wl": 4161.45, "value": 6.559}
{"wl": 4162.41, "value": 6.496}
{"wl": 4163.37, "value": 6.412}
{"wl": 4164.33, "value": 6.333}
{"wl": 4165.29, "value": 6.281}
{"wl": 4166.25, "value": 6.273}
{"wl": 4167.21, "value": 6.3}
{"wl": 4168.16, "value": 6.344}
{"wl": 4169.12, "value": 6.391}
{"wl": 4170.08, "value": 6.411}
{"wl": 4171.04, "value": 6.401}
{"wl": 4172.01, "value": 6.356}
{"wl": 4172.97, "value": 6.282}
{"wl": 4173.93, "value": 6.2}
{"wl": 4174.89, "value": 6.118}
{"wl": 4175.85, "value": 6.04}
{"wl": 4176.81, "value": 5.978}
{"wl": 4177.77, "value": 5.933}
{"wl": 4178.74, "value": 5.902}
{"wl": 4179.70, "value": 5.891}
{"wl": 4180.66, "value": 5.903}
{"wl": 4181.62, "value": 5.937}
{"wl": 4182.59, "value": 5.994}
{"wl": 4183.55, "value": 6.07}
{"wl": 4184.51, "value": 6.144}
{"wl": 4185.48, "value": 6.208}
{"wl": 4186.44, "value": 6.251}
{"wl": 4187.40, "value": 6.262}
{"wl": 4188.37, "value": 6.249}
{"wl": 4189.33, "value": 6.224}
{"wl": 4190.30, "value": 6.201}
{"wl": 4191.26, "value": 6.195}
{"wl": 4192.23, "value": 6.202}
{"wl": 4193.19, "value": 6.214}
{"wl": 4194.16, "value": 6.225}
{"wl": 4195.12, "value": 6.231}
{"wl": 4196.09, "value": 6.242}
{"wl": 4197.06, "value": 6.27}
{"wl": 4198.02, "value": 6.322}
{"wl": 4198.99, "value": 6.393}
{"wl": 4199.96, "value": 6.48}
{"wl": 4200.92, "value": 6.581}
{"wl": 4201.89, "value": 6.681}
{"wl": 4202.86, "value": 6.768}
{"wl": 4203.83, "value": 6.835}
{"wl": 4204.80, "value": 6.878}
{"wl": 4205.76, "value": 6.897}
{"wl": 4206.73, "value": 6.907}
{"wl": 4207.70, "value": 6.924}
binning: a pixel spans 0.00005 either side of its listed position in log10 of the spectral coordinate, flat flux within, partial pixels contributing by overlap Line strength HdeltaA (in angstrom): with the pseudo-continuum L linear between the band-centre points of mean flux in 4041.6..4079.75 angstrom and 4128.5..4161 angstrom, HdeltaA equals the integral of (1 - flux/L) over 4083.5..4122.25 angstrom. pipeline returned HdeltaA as 1.3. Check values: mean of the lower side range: 6.18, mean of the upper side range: 6.59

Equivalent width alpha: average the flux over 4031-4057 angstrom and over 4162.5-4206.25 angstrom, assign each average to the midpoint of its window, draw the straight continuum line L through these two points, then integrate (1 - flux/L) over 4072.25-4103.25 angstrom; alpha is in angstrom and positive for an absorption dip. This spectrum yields 3.1 angstrom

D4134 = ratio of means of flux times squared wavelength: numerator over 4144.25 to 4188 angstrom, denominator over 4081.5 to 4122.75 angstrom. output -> 1.06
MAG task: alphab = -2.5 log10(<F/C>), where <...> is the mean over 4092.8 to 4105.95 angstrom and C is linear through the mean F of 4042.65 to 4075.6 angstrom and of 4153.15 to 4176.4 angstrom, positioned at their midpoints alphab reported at 0.12 mag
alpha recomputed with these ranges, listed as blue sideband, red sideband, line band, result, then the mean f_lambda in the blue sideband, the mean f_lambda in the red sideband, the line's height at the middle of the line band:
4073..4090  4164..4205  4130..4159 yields -1.7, 6.21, 6.26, 6.24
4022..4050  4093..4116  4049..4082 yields 2.4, 6.9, 5.9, 6.47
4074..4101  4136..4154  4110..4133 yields 0.2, 6.12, 6.79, 6.51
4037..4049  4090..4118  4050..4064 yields 1.9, 7.33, 6.01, 7.03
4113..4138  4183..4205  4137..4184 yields -0.3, 6.46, 6.35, 6.4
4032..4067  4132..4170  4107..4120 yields 0.3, 6.62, 6.57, 6.59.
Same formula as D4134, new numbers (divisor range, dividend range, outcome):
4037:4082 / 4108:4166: 1.07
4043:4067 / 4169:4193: 1.05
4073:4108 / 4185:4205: 1.12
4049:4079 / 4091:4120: 1.03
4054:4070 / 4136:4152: 1.18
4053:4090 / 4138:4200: 1.10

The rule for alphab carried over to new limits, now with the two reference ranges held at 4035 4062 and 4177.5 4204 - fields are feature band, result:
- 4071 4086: 0.09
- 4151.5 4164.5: -0.02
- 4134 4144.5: -0.07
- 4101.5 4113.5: 0.10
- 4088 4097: 0.03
